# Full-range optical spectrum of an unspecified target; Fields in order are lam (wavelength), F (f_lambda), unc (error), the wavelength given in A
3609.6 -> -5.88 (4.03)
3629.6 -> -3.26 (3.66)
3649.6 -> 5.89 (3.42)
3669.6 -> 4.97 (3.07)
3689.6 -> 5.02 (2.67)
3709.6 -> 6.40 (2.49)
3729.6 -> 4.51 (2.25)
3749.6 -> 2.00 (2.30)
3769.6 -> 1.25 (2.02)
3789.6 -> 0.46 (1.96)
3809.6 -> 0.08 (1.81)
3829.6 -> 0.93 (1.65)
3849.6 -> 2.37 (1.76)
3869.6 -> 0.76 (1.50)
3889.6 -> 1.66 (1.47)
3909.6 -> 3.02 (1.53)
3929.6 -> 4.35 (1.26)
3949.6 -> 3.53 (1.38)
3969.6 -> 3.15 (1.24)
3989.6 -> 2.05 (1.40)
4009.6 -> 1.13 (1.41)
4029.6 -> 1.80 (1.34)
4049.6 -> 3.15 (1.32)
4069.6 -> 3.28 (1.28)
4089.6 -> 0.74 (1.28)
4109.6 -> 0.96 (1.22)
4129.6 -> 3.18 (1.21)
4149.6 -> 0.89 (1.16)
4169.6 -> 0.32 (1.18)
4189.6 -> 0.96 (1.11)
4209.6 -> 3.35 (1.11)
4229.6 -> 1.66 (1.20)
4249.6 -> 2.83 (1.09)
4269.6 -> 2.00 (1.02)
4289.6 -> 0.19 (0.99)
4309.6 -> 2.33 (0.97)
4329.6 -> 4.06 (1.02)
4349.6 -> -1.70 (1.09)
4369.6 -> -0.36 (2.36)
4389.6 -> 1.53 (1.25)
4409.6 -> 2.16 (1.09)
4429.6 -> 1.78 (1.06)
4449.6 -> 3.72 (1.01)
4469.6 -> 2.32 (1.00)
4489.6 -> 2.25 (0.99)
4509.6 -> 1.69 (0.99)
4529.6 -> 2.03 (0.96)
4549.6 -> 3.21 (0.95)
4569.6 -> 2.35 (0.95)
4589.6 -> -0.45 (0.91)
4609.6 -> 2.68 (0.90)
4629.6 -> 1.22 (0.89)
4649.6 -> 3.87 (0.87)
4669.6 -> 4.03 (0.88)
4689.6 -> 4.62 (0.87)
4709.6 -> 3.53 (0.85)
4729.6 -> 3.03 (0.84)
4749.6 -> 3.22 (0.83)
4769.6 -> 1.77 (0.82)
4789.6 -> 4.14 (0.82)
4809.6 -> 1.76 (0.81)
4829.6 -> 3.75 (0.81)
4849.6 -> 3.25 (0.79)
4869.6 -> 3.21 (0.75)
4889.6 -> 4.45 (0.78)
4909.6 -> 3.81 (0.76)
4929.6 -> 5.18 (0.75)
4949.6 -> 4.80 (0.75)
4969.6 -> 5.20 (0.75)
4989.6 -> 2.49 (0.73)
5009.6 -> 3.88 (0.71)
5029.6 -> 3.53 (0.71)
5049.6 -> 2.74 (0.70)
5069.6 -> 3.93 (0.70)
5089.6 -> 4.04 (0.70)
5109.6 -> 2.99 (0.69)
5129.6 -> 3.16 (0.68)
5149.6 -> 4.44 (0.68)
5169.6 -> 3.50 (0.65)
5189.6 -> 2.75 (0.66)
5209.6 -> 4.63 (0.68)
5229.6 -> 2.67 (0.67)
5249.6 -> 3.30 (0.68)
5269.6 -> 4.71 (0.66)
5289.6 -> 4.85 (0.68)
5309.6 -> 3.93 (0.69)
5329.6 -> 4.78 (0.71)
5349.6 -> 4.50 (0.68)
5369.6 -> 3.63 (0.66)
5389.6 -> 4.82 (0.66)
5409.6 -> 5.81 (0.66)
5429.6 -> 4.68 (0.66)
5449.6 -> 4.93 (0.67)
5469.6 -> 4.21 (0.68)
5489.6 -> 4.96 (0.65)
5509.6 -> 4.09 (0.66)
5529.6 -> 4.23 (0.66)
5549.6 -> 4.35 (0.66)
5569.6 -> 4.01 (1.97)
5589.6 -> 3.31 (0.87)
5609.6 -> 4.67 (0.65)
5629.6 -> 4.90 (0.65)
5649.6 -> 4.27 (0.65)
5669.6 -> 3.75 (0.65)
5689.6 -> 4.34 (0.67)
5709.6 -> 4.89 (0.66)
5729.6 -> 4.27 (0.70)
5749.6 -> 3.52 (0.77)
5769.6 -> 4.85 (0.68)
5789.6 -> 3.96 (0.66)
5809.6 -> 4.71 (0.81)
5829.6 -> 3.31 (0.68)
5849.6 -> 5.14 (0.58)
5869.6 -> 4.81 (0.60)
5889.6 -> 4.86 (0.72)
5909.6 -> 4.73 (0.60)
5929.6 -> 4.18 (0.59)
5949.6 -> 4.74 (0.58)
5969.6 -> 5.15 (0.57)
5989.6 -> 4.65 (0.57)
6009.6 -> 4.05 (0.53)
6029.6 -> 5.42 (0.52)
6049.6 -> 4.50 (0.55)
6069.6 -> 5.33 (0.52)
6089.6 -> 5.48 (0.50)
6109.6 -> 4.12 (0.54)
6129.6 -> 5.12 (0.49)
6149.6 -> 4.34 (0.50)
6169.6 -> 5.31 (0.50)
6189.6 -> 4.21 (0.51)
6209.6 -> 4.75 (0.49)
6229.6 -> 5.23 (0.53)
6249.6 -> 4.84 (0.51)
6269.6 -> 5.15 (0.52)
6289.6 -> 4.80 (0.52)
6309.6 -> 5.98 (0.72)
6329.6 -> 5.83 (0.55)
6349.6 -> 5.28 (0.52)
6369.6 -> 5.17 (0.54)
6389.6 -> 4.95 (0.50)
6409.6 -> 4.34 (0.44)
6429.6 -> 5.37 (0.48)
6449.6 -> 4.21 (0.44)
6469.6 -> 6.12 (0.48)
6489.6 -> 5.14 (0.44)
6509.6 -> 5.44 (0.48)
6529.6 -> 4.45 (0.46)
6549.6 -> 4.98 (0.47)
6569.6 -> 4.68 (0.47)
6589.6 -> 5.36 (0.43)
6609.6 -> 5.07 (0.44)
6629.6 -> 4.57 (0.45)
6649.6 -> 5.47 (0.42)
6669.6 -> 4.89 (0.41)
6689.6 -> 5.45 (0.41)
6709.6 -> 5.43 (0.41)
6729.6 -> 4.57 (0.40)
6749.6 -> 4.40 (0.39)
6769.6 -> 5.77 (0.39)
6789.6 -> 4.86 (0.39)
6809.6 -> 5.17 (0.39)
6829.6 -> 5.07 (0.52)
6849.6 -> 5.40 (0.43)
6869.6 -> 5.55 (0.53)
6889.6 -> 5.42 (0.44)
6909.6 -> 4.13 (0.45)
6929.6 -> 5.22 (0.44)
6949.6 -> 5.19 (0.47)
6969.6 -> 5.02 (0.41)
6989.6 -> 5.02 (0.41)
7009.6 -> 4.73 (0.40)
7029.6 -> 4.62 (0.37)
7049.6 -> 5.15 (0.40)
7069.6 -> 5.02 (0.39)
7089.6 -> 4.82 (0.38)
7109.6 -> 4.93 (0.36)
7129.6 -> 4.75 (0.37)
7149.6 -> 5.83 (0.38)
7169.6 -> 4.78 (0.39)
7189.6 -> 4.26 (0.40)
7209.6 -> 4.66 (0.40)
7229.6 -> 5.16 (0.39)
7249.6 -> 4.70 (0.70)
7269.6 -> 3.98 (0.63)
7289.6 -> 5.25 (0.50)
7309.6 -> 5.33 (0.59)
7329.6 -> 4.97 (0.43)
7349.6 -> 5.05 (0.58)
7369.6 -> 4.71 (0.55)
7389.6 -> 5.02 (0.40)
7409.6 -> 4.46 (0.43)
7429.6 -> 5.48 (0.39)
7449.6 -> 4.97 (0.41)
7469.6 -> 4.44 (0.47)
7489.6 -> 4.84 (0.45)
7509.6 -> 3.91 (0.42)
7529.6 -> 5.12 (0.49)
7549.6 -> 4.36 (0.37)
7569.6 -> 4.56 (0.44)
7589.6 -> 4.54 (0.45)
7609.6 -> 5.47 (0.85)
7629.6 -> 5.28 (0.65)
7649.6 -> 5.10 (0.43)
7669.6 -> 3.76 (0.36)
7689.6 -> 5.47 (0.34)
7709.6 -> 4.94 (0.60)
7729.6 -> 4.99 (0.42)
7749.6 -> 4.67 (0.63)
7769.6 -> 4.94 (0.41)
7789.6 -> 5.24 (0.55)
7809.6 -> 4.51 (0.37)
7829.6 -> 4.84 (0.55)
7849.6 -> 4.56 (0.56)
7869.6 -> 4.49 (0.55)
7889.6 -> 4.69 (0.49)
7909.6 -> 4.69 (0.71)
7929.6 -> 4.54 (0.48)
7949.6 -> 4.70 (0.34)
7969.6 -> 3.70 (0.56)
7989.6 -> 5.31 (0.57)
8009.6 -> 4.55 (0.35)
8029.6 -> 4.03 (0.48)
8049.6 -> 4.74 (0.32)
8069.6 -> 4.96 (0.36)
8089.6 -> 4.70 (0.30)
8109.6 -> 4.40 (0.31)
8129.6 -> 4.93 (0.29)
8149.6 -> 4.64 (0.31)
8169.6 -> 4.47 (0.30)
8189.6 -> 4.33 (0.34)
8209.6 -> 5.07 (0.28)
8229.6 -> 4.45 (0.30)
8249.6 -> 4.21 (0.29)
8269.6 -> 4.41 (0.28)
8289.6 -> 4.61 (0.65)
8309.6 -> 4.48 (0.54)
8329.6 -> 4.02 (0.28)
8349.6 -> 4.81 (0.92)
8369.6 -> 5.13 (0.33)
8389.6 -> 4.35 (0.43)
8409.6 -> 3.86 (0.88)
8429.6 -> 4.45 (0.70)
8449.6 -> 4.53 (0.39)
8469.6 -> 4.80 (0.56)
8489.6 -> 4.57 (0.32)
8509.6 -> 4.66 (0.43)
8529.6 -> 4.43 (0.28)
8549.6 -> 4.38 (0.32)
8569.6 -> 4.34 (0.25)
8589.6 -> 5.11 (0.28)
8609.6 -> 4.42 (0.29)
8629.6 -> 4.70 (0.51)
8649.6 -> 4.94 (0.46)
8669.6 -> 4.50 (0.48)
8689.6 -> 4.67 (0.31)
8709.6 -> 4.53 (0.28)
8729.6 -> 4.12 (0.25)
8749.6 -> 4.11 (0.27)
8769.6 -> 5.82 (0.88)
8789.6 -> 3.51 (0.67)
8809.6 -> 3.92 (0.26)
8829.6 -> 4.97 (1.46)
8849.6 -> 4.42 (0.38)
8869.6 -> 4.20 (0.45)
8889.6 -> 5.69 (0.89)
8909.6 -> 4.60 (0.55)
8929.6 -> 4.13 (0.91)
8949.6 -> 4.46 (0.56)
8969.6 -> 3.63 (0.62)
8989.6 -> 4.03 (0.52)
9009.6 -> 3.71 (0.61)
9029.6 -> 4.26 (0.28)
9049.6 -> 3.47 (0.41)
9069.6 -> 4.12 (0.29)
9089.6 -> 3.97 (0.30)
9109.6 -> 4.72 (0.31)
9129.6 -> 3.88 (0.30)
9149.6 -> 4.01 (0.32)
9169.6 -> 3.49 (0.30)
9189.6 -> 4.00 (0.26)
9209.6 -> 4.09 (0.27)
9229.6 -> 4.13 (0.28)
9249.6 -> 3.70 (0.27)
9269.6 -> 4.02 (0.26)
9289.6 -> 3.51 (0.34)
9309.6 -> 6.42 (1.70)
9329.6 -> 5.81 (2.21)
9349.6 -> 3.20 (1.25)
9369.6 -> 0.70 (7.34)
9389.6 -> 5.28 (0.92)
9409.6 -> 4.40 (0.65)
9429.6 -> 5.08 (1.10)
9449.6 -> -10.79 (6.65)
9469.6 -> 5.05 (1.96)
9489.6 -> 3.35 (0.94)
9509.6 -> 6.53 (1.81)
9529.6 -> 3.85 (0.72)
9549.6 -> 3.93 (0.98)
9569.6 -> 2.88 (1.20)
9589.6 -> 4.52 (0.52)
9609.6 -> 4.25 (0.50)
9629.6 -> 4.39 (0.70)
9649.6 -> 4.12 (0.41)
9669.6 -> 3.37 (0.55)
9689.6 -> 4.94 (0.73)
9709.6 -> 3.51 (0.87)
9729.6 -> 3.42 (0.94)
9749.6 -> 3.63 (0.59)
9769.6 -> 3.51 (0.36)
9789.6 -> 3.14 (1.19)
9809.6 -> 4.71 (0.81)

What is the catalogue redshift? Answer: 0.17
